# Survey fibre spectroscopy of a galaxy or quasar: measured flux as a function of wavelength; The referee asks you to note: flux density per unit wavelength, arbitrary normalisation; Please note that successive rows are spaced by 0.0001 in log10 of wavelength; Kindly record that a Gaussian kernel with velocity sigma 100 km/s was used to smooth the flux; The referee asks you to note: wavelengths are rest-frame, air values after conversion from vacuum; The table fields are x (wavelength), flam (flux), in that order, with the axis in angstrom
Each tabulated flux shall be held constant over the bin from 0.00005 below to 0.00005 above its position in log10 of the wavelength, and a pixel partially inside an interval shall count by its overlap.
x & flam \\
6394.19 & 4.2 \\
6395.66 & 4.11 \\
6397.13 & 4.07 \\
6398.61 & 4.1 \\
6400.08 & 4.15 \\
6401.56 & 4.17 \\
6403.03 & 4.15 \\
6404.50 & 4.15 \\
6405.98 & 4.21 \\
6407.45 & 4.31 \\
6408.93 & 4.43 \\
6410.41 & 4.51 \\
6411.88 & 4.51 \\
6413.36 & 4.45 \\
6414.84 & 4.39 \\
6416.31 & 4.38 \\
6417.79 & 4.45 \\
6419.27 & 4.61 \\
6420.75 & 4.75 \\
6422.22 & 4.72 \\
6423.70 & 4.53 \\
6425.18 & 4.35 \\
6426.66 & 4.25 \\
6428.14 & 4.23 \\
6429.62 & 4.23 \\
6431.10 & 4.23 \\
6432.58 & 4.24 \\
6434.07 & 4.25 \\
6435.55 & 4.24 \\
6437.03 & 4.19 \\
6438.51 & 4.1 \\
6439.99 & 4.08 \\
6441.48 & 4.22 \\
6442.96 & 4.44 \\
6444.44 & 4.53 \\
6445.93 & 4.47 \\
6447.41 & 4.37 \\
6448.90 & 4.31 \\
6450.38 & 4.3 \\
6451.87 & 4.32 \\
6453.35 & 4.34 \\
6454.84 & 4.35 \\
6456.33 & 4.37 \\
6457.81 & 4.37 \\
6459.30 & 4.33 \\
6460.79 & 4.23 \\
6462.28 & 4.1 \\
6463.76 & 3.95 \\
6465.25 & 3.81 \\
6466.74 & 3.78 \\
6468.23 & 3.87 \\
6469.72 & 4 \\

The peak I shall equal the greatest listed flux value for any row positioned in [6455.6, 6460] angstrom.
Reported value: 4.37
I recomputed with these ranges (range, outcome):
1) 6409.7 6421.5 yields 4.75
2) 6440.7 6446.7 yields 4.53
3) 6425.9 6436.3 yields 4.25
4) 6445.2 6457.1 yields 4.47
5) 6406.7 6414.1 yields 4.51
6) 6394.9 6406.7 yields 4.21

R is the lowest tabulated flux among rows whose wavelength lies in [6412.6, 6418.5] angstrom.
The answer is 4.38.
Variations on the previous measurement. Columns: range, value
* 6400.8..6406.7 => 4.15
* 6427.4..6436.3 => 4.23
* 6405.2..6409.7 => 4.21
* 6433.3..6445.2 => 4.08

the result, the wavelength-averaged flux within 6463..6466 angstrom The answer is 3.89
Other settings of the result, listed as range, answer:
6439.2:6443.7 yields 4.25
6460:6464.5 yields 4.1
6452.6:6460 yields 4.35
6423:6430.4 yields 4.32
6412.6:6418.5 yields 4.42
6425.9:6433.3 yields 4.24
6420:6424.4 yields 4.67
